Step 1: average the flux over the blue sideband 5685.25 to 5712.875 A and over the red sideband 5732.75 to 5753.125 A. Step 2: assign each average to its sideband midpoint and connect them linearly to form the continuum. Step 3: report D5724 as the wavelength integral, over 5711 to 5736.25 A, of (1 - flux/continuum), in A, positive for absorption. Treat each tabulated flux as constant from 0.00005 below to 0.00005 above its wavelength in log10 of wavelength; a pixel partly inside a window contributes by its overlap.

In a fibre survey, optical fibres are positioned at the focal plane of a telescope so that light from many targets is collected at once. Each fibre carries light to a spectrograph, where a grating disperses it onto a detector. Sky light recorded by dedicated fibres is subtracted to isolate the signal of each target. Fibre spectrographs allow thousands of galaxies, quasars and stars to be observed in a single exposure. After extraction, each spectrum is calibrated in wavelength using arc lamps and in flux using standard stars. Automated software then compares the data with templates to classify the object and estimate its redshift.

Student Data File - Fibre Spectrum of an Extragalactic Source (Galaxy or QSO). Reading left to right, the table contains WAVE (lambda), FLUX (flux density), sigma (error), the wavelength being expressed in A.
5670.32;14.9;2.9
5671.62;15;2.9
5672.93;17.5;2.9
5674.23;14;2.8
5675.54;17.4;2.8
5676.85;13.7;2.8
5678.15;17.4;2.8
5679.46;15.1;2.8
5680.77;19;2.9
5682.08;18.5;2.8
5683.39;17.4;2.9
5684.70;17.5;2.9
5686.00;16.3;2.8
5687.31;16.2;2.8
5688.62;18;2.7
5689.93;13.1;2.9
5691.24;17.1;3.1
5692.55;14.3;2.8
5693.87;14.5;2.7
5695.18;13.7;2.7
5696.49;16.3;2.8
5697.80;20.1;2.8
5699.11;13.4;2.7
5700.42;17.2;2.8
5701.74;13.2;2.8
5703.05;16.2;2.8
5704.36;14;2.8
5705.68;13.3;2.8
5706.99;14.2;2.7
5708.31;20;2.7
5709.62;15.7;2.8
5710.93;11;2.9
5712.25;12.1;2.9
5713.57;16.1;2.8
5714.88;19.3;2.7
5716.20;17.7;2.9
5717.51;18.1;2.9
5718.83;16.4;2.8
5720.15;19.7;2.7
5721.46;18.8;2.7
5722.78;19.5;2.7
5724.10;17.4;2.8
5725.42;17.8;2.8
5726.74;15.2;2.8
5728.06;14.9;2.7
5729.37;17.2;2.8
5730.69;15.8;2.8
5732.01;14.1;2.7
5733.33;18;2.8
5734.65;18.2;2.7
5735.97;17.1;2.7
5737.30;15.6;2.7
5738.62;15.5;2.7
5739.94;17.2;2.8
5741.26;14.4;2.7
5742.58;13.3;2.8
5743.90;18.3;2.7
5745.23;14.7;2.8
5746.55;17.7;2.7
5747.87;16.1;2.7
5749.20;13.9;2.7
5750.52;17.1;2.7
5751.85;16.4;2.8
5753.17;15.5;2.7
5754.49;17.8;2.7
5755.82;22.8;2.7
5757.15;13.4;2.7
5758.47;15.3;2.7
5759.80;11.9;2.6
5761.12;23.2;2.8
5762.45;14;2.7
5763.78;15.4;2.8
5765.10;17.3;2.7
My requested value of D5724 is -1.8 A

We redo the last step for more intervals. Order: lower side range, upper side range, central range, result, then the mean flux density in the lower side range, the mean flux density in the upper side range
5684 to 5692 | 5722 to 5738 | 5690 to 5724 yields 1.0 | 16.4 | 16.7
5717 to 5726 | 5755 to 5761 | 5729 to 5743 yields 1.2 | 18.2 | 16.6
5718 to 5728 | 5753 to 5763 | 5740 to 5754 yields 1.0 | 17.6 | 16.8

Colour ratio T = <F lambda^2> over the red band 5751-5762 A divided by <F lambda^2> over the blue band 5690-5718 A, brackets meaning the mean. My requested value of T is 1.11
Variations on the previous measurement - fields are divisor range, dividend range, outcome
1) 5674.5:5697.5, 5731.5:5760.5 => 1.01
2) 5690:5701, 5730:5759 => 1.06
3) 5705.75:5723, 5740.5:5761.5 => 0.99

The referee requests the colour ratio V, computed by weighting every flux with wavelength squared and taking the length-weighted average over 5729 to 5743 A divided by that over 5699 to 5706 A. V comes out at 1.1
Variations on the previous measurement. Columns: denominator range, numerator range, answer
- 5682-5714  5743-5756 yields 1.10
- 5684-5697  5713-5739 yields 1.11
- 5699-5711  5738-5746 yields 1.05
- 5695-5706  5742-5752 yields 1.05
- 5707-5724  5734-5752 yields 0.96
